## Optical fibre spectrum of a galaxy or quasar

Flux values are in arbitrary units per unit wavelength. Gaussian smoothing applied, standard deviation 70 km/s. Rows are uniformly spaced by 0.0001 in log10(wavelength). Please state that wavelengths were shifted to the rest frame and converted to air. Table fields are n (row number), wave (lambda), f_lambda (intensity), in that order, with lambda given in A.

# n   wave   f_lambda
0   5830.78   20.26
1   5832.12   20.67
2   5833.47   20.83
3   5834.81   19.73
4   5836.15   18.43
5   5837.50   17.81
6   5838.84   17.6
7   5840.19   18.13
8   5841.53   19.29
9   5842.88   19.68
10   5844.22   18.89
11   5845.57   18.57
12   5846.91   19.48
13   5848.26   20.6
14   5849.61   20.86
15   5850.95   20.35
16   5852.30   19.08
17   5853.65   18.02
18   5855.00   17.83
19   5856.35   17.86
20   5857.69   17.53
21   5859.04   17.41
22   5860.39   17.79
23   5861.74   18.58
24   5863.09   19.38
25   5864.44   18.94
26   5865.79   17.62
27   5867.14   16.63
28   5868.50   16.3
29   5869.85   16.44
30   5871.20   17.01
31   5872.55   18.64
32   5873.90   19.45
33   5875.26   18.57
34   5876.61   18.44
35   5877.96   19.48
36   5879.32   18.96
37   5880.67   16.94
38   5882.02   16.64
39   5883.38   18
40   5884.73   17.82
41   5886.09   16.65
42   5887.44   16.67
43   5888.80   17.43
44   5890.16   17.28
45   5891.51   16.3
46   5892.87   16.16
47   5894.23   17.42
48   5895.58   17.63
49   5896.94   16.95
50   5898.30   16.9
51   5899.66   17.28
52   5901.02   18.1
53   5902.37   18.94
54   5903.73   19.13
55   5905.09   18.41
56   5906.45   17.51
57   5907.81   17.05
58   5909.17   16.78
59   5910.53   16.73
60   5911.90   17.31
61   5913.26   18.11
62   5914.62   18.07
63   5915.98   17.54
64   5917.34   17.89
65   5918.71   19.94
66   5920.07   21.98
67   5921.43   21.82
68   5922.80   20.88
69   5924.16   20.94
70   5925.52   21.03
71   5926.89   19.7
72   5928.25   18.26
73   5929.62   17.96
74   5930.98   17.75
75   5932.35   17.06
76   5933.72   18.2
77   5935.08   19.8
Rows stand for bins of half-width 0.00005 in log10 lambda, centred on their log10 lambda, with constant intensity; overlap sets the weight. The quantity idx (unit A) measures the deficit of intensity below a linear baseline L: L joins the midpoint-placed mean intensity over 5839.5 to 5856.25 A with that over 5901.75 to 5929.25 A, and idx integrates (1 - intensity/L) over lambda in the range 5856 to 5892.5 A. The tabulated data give 2.6 A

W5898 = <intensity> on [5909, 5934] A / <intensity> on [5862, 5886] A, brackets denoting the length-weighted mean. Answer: 1.1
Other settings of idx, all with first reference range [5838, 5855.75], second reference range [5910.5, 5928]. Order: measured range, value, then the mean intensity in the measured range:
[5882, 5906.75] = 2.4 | 17.5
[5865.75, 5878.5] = 0.9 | 17.9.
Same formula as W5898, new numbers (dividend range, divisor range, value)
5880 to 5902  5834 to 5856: 0.90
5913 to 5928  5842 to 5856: 1.03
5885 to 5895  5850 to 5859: 0.92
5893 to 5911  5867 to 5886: 0.99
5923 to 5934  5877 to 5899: 1.09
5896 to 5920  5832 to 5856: 0.93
